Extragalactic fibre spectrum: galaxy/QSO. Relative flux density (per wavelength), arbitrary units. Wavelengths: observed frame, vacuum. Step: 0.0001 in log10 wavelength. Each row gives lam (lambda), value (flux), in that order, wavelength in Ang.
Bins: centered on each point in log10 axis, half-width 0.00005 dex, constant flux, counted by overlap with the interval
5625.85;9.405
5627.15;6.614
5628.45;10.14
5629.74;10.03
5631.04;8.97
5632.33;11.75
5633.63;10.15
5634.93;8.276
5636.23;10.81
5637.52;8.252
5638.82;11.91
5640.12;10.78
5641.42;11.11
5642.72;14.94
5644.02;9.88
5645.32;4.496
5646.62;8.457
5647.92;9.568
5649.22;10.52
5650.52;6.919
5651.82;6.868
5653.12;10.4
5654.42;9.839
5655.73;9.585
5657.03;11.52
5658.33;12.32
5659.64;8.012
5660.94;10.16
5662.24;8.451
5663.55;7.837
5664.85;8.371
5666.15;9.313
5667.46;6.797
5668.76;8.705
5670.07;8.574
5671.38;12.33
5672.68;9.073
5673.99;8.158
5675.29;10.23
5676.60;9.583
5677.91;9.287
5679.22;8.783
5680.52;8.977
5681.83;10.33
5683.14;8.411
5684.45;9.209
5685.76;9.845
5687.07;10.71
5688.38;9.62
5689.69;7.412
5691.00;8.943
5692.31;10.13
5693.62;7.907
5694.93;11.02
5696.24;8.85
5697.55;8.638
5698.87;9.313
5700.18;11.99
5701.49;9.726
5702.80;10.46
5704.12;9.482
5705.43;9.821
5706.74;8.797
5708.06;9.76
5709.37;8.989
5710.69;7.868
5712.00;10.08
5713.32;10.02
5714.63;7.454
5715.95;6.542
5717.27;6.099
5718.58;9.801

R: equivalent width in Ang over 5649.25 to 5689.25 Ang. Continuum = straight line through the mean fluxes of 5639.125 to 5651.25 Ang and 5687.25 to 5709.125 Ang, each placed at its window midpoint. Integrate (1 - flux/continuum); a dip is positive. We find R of 1.3 Ang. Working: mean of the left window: 9.67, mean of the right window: 9.51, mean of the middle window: 9.28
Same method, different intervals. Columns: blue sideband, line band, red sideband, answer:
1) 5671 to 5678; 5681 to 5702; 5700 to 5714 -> 0.4 Ang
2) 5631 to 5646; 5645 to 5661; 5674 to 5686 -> 1.1 Ang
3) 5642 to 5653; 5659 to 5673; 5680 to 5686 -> 0.5 Ang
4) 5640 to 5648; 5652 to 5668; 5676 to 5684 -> 0.4 Ang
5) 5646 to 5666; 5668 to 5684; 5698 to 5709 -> 0.3 Ang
